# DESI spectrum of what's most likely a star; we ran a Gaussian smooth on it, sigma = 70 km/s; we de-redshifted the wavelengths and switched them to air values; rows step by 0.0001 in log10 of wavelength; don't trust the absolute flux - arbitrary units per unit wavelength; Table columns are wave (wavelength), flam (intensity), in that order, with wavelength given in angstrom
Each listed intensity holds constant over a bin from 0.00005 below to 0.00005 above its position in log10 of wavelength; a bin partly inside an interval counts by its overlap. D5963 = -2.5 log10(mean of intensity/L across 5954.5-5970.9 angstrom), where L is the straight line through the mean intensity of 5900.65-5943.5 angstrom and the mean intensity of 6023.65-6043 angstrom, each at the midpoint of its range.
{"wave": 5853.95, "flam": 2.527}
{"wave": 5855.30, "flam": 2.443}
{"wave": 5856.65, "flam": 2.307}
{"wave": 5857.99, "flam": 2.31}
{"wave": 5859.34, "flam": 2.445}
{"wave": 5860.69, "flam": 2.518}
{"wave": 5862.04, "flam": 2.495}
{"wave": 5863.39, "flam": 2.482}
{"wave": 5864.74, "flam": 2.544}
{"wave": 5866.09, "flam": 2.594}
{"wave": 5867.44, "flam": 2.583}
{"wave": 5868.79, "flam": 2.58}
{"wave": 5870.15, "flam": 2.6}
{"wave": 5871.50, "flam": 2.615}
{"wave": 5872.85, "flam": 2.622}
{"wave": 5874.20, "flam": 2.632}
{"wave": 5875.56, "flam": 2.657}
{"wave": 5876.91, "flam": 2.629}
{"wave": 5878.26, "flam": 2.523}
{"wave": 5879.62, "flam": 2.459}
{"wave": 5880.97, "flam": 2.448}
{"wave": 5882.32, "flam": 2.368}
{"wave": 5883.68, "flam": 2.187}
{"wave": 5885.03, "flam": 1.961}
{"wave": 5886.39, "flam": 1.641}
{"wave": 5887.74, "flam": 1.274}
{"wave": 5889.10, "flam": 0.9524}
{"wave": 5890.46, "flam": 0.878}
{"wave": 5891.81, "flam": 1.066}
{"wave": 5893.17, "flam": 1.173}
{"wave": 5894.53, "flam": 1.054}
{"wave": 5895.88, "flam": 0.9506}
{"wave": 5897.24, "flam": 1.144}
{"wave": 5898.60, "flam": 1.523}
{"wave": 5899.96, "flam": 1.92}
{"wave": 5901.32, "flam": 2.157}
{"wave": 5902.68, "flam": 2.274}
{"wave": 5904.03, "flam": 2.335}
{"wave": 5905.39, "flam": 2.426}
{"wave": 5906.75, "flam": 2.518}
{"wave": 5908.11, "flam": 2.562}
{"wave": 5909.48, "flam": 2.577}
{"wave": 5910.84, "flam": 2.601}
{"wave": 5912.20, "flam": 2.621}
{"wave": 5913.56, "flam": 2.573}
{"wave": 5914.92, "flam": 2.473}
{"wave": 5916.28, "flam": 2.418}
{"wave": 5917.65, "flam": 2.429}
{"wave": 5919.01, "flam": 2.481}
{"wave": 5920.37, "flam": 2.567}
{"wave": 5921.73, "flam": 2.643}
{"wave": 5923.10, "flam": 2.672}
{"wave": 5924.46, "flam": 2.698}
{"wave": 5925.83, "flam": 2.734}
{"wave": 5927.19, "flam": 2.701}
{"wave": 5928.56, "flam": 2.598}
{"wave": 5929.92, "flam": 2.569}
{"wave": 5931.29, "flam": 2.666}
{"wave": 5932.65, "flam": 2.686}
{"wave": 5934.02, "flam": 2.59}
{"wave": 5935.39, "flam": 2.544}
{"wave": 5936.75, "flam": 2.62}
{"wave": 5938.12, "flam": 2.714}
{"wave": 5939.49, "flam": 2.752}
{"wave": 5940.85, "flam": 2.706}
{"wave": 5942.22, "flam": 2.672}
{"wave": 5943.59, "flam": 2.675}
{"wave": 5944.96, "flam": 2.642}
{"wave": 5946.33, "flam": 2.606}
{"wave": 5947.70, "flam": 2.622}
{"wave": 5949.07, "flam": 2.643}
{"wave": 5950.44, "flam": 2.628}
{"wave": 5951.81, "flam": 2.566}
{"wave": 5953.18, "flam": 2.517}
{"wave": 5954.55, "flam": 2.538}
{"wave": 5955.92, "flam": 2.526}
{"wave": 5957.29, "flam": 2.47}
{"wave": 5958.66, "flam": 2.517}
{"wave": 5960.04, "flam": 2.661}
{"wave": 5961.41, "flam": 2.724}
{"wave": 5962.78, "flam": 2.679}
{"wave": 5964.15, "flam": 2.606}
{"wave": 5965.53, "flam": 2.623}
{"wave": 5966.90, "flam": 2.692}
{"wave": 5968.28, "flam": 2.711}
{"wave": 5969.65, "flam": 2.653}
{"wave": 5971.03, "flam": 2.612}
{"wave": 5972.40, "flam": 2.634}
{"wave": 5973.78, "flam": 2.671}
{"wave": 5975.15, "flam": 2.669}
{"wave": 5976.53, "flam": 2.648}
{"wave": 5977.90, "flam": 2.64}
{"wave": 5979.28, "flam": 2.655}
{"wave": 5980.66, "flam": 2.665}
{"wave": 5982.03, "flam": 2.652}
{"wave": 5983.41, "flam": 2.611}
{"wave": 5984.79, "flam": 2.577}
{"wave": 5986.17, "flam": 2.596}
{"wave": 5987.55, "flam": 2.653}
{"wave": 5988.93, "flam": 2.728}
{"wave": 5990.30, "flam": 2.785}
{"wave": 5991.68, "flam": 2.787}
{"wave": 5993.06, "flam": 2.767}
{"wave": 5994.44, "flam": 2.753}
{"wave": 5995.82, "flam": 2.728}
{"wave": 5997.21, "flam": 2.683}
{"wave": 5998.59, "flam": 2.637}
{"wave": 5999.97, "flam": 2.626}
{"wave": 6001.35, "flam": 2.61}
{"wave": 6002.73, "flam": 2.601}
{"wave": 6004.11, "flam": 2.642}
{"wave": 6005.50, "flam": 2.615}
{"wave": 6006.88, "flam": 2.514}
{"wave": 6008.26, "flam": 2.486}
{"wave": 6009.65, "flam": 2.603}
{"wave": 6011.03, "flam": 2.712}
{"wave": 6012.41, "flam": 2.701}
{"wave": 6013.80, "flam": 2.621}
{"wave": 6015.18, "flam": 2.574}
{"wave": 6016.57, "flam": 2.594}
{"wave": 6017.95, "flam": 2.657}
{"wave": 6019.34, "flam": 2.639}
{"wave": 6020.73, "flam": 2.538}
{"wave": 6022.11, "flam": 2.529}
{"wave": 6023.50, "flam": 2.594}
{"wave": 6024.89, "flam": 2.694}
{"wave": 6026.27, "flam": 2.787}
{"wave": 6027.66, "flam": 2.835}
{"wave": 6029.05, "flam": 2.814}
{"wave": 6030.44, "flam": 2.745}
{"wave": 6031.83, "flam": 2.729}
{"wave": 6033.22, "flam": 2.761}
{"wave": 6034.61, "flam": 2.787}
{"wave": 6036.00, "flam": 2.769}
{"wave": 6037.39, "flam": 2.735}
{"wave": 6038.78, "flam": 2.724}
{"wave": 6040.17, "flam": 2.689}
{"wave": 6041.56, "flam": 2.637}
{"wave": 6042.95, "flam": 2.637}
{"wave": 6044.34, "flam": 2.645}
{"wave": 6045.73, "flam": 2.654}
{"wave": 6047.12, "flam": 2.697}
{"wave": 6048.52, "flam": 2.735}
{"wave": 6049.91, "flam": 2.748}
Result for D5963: 0.00 mag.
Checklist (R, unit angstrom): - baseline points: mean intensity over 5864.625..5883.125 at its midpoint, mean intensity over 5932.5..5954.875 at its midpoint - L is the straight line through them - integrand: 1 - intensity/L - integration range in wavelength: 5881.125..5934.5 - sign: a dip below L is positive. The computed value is 9.2 angstrom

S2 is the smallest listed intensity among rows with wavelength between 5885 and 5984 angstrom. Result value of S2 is 0.878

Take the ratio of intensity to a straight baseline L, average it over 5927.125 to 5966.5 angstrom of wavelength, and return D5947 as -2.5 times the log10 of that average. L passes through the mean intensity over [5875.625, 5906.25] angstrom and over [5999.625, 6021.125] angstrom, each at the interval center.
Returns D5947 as -0.200 mag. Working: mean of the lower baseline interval 1.81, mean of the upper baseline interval 2.61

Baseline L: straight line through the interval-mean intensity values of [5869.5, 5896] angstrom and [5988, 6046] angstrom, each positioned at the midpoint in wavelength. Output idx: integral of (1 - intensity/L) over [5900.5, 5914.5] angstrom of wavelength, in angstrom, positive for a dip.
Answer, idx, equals -2.49 angstrom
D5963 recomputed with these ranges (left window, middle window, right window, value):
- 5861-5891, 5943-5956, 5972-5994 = -0.022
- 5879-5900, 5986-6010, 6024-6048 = -0.103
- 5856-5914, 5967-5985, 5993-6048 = -0.063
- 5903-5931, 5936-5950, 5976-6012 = -0.031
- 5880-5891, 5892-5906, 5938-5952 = 0.178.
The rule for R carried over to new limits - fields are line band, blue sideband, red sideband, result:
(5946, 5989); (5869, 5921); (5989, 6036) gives -2.87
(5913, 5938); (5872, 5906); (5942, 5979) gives -3.65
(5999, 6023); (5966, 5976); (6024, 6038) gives 1.10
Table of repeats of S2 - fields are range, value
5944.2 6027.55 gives 2.47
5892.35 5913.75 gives 0.9506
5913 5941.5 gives 2.418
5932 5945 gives 2.544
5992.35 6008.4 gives 2.486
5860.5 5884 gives 2.187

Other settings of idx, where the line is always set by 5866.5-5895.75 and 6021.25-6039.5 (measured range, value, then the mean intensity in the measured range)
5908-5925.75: -3.0 angstrom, 2.57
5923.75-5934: -1.9 angstrom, 2.66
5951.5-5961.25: -0.7 angstrom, 2.55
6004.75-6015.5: 0.1 angstrom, 2.6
